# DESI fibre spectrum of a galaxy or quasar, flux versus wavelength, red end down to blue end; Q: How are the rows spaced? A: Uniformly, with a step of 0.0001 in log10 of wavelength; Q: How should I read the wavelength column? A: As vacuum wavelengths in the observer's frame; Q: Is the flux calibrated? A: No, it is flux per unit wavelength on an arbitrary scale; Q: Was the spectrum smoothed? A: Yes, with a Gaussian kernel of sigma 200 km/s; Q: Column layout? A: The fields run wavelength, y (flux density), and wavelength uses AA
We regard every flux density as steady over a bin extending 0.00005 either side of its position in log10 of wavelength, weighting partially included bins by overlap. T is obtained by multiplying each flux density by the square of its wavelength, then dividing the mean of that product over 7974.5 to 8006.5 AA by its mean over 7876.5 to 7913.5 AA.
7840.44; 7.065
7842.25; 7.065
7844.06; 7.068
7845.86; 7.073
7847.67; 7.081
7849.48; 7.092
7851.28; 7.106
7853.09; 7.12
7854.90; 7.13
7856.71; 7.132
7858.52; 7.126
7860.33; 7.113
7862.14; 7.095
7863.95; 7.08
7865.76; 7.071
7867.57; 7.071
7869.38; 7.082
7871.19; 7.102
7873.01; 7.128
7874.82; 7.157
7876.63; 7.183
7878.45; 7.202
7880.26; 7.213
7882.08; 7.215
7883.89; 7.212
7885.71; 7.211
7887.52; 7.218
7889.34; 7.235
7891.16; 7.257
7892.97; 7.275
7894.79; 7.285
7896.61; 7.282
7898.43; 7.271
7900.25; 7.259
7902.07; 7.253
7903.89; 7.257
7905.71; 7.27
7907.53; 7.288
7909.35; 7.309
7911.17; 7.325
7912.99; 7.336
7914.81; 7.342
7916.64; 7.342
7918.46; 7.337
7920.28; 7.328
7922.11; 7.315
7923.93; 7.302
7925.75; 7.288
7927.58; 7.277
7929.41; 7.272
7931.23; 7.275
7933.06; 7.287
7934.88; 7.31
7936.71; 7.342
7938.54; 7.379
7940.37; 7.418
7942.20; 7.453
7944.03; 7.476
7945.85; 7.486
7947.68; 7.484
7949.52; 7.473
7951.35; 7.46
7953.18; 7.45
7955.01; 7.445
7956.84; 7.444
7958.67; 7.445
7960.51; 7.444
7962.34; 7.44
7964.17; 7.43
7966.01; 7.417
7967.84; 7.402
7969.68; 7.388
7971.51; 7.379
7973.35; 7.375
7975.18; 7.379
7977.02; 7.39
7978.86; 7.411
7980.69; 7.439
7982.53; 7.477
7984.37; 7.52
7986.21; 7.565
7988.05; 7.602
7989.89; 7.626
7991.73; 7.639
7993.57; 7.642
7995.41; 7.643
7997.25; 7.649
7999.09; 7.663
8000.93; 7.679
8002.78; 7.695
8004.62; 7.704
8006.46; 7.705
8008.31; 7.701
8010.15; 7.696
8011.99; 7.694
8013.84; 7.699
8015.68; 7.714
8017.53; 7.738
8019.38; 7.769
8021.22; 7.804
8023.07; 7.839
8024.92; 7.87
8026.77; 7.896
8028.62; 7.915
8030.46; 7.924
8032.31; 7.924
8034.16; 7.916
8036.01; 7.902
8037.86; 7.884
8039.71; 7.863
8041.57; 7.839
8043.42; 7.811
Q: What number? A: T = 1.1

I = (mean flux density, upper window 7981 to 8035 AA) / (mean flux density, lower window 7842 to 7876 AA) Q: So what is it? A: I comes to 1.1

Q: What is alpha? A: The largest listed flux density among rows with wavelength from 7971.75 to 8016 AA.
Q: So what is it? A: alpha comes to 7.714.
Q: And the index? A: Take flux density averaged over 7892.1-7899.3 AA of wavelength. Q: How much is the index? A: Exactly 7.27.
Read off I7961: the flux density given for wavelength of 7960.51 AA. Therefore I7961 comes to 7.444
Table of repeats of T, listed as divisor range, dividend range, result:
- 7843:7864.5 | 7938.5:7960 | 1.08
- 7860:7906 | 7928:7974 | 1.05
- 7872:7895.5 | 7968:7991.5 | 1.06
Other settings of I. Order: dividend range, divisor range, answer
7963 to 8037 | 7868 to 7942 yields 1.05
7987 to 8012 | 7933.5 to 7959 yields 1.03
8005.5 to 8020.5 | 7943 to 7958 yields 1.03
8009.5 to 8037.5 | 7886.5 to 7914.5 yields 1.08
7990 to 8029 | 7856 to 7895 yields 1.08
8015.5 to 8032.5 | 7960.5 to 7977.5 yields 1.06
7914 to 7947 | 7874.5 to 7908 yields 1.01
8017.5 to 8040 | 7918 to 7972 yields 1.07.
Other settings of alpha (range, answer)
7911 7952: 7.486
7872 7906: 7.285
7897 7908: 7.288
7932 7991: 7.626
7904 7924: 7.342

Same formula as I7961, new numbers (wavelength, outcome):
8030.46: 7.924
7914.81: 7.342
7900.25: 7.259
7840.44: 7.065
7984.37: 7.52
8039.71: 7.863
